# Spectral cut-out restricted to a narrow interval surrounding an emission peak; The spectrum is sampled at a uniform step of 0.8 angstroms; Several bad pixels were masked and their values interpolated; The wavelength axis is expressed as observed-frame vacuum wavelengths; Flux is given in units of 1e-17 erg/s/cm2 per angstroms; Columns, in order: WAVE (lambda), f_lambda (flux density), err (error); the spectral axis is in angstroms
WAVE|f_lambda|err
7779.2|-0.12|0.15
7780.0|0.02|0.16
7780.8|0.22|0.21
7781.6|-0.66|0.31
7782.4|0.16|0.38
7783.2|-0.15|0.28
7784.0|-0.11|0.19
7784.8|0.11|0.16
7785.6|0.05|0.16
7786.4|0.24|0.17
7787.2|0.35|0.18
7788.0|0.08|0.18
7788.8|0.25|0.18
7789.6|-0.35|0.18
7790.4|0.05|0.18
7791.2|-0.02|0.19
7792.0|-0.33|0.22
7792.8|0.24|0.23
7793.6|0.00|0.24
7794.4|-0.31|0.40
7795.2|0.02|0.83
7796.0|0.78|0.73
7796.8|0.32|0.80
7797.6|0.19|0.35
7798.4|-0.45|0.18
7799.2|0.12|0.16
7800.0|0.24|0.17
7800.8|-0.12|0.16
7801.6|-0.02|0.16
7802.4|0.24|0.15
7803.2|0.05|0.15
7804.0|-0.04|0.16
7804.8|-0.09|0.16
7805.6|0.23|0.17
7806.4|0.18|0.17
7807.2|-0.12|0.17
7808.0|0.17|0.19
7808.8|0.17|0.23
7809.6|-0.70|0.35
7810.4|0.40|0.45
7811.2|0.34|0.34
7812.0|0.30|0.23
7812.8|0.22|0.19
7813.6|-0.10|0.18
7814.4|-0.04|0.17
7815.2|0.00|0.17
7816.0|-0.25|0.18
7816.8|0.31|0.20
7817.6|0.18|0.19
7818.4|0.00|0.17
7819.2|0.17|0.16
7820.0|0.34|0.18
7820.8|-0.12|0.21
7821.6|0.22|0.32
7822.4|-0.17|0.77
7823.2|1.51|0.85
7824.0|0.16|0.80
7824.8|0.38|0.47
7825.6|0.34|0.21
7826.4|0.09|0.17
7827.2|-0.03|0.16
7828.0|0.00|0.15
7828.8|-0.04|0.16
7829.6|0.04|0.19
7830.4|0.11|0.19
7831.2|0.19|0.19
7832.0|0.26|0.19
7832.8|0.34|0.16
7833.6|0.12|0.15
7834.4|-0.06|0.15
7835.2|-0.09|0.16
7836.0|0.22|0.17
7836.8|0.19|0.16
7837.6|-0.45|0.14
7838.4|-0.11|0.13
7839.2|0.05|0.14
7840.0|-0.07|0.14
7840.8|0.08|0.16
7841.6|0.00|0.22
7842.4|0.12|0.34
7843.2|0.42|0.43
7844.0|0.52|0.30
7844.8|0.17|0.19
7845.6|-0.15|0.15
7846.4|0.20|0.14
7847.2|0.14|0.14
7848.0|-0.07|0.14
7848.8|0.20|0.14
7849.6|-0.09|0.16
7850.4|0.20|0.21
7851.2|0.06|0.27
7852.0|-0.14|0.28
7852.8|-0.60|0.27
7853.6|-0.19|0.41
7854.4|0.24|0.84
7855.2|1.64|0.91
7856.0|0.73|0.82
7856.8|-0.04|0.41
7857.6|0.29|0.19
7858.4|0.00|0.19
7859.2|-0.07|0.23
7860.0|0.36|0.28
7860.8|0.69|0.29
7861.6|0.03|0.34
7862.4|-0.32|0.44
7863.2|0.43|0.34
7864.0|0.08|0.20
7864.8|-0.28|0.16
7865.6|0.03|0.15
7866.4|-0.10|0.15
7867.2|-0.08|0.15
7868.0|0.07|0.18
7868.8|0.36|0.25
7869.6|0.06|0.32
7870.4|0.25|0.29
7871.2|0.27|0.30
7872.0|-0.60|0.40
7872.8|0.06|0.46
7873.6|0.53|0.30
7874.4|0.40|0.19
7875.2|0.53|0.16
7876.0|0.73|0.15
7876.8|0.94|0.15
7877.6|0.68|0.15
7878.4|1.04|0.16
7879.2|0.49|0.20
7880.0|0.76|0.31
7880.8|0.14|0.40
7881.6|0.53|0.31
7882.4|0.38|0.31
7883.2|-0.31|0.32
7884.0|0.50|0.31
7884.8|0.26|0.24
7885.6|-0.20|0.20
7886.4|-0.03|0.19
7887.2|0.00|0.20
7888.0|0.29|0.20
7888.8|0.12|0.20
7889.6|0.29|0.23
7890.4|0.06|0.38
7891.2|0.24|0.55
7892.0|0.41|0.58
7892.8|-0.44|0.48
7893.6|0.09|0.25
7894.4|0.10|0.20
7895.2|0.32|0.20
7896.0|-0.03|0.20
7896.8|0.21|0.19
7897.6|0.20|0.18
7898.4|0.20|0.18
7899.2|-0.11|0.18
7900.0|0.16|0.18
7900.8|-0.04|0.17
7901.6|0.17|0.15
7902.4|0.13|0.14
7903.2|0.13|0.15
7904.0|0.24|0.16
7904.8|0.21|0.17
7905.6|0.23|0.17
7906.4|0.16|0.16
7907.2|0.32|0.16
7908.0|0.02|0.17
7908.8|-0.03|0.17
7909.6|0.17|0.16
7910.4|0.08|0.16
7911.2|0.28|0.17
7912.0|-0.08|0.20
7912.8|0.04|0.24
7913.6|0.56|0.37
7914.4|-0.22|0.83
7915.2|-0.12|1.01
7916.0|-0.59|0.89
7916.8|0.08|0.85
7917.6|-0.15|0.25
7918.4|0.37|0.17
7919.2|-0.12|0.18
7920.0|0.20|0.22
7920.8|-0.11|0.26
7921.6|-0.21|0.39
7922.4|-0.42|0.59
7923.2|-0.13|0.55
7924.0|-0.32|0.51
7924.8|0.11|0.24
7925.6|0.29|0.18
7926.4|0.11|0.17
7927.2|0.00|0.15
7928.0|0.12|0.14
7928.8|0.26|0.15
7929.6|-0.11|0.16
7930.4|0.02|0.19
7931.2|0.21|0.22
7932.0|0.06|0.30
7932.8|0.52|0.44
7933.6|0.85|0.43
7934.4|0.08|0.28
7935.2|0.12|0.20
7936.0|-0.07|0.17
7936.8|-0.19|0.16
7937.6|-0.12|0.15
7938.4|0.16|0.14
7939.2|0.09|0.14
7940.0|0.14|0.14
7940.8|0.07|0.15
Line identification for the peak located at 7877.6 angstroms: [O II]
